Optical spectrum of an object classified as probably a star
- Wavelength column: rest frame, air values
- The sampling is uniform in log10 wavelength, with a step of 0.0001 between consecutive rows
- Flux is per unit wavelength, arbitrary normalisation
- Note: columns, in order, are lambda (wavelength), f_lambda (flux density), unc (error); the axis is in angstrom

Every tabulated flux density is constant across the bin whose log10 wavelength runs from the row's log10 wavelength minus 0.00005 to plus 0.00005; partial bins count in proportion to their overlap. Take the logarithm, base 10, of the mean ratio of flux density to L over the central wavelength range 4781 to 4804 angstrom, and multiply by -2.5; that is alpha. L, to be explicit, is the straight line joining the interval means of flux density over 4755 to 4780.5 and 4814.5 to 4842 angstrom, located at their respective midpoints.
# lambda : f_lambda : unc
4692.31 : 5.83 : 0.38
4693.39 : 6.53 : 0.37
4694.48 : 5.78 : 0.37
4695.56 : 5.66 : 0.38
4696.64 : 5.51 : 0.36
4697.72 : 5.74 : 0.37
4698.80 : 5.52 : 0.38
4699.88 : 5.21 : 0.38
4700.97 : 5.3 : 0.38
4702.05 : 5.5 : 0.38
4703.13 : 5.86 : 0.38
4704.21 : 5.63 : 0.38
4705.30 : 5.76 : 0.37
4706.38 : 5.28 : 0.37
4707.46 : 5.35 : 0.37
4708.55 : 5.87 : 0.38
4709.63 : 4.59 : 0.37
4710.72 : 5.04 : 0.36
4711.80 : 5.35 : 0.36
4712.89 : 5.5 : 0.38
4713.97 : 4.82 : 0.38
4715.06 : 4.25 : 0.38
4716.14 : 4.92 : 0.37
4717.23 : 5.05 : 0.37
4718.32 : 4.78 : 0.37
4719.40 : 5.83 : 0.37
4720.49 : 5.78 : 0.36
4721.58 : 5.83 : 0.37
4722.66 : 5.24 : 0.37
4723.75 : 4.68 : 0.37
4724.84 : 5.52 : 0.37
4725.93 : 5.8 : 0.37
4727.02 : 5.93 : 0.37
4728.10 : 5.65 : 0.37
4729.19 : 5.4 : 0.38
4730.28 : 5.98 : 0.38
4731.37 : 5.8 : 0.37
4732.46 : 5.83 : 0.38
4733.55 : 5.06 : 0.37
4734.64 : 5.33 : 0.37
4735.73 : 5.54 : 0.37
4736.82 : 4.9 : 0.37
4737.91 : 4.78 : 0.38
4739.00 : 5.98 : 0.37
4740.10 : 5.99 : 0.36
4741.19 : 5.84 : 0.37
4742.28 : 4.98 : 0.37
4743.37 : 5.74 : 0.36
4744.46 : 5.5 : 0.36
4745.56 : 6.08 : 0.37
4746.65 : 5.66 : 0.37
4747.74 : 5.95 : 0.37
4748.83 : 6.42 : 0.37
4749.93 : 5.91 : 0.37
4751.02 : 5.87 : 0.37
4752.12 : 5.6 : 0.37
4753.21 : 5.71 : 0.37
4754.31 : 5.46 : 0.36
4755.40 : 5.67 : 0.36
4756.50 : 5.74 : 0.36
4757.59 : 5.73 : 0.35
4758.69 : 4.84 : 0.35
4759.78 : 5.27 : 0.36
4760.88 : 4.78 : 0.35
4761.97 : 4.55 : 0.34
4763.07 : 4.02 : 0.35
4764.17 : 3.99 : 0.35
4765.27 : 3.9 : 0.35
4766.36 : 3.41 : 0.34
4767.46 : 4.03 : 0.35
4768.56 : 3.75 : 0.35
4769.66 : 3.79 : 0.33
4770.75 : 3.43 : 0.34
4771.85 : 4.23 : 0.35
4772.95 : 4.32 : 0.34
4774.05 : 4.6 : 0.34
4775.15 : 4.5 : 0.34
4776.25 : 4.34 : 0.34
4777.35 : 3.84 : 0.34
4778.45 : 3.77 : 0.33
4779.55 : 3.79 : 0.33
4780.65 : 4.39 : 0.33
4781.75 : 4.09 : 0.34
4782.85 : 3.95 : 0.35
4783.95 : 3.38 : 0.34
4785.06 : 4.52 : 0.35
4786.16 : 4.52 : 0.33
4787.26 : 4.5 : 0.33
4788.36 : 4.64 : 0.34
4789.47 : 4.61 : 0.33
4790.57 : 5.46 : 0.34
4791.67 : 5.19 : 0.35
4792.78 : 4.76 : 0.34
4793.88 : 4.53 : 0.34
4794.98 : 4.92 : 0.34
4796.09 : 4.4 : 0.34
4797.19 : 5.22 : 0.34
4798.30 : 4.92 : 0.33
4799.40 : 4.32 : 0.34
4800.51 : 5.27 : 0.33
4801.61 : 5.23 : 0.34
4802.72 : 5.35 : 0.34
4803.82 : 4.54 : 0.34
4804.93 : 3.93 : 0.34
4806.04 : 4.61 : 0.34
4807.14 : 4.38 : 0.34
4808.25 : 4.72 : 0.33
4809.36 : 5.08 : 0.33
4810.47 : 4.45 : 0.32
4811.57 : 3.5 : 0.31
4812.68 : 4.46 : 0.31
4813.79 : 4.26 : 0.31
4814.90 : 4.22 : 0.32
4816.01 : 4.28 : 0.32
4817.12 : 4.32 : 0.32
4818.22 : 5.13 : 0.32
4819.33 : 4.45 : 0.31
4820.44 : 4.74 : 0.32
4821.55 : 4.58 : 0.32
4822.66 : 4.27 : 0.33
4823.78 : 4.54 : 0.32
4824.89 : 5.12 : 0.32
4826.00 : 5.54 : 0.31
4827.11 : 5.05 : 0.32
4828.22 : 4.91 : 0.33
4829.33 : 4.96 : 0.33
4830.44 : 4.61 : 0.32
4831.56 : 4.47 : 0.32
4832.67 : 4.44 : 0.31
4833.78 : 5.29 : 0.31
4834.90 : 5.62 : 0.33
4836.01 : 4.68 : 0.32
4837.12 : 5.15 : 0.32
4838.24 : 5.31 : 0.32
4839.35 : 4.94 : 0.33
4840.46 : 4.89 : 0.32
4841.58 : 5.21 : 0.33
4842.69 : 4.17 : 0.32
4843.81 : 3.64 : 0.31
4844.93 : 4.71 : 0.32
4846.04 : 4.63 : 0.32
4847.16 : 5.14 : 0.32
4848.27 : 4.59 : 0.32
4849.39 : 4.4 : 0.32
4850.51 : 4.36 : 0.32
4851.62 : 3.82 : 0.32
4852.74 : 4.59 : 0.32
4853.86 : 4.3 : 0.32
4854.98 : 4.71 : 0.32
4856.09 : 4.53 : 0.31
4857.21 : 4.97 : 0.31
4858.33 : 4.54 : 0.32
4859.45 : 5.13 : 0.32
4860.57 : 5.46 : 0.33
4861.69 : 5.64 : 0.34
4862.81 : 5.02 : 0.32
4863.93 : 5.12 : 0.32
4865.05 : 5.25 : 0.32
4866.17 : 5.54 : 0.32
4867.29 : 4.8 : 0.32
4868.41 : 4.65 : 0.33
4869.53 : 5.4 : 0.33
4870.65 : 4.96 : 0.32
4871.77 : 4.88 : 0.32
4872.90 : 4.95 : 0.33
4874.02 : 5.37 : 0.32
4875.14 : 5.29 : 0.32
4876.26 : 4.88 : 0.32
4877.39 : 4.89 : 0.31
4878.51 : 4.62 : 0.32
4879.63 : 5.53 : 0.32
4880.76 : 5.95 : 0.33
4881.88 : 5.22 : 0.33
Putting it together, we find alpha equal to -0.03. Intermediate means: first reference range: 4.35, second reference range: 4.83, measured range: 4.68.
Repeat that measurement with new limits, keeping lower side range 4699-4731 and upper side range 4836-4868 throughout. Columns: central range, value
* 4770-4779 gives 0.24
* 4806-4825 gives 0.11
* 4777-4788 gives 0.24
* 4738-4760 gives -0.09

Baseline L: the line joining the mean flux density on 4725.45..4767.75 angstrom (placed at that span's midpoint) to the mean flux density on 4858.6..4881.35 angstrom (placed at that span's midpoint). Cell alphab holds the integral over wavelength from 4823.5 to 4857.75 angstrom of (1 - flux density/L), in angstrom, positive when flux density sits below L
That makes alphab 3.0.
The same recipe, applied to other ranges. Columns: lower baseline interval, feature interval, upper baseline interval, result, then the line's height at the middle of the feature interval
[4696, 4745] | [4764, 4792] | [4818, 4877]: 5.3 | 5.16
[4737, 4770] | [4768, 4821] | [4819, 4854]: 5.3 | 4.95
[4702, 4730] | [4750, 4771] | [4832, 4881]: 1.9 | 5.21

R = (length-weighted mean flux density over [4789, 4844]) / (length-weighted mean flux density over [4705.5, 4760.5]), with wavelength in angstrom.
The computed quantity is 0.87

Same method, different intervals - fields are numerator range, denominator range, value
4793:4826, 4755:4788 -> 1.07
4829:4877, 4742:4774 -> 0.98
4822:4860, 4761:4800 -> 1.10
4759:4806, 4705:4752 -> 0.81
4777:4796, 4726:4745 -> 0.79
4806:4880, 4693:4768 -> 0.89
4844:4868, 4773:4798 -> 1.08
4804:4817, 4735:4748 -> 0.78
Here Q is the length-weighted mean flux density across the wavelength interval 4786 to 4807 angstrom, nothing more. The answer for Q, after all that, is 4.78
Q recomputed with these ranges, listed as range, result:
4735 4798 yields 4.83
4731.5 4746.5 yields 5.52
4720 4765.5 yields 5.44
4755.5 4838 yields 4.56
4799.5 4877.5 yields 4.78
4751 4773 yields 4.65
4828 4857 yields 4.7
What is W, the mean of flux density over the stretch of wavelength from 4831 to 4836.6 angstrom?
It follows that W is 4.9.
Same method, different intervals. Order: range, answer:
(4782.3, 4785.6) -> 3.94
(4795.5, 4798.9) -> 4.84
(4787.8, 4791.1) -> 4.9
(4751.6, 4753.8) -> 5.65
